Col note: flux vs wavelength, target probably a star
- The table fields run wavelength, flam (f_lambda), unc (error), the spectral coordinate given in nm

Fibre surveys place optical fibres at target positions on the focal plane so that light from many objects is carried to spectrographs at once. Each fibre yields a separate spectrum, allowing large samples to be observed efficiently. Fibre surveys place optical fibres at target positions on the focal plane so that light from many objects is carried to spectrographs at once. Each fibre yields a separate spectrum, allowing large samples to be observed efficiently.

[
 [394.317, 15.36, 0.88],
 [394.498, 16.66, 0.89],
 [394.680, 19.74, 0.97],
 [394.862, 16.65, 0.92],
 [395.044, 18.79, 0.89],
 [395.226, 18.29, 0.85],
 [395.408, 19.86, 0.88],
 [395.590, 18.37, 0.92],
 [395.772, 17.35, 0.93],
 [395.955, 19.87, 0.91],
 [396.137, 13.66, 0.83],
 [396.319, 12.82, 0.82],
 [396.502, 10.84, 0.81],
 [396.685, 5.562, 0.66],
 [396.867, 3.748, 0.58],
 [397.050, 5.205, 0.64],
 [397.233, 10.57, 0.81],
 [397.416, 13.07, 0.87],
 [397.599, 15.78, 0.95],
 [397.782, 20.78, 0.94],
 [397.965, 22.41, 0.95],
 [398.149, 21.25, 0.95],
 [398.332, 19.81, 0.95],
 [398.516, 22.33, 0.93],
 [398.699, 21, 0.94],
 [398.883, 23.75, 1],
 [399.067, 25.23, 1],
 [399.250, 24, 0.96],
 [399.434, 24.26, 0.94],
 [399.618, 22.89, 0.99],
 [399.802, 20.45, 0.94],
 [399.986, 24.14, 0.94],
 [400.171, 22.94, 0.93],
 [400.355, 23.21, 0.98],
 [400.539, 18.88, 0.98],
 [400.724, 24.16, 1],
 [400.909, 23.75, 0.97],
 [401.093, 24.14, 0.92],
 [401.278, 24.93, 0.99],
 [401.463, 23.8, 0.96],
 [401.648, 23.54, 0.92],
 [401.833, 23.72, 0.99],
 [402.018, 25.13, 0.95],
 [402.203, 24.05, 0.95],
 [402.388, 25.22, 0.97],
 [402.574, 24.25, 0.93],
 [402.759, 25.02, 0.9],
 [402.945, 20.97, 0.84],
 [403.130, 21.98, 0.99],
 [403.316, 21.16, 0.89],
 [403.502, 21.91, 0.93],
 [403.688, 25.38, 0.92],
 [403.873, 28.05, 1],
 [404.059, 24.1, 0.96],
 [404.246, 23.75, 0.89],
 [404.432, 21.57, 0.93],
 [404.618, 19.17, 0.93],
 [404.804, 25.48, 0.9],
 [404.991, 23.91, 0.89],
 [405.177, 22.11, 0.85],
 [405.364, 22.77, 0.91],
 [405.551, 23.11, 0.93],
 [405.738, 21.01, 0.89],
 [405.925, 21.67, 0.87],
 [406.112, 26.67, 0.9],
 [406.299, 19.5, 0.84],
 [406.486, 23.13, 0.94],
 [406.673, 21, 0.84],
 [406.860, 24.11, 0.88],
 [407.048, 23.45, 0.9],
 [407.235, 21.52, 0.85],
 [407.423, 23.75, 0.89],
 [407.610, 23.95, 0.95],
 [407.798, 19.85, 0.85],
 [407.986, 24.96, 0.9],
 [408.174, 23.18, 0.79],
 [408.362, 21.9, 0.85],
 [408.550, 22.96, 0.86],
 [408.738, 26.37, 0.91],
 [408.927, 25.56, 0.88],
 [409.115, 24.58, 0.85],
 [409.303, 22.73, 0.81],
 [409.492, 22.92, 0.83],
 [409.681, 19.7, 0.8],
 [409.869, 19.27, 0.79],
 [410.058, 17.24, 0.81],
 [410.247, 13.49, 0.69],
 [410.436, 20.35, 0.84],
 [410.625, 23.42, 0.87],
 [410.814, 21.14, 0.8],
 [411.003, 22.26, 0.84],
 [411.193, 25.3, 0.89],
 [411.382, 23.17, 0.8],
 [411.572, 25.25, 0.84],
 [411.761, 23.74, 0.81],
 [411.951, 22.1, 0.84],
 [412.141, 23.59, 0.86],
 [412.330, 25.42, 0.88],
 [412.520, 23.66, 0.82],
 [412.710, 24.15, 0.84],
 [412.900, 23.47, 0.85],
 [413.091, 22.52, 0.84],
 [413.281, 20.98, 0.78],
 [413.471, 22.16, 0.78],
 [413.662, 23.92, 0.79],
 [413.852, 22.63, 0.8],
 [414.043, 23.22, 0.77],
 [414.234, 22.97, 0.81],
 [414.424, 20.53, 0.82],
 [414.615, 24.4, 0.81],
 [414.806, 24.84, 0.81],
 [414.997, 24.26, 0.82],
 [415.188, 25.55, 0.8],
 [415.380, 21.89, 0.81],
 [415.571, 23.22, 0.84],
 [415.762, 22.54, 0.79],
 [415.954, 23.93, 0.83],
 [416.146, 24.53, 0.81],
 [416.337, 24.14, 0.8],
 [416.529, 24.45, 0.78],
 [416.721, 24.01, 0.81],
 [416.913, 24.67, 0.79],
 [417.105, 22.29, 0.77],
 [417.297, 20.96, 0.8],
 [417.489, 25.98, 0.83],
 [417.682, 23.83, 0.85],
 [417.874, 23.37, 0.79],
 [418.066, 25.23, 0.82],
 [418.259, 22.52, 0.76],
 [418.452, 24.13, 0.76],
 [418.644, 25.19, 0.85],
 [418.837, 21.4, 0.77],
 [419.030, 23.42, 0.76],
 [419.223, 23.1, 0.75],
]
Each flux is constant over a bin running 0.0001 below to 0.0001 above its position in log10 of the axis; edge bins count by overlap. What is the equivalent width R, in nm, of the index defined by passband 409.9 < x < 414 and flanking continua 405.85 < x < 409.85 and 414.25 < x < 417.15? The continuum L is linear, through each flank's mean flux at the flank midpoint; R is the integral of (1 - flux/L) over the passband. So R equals 0.18 nm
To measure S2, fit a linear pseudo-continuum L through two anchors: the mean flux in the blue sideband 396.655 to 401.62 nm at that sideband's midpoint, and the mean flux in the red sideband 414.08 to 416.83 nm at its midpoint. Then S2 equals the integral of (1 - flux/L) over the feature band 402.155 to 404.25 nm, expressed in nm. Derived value -0.30 nm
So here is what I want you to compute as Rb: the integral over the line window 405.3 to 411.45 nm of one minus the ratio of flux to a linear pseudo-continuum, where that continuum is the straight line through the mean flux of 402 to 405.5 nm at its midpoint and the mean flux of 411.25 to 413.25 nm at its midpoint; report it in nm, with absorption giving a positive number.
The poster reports 0.33 nm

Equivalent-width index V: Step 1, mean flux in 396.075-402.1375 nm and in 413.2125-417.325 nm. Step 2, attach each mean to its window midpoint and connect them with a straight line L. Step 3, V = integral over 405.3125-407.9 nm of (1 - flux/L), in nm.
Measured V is -0.15 nm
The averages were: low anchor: 19.5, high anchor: 23.3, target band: 22.5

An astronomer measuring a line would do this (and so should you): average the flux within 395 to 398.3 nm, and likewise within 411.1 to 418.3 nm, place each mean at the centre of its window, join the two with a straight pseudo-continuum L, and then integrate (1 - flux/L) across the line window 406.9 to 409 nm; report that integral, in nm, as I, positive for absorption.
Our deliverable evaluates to -0.32 nm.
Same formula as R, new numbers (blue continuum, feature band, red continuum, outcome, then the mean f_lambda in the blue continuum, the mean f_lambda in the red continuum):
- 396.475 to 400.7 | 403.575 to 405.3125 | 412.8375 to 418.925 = -0.30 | 18.6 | 23.4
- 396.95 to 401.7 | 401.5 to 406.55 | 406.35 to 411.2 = -0.40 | 21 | 22.2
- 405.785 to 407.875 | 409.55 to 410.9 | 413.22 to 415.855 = 0.21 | 22.6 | 23.1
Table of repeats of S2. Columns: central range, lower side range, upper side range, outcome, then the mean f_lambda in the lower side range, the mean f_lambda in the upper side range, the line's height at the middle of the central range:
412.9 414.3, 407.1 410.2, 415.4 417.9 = 0.03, 22.4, 23.6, 23.2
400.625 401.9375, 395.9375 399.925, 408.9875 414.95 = -0.39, 17.3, 22.5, 18.5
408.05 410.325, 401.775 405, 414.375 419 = 0.18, 23.6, 23.7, 23.6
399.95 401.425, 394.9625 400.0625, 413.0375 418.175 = -0.36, 17.7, 23.5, 18.7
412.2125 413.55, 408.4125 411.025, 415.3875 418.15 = -0.04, 21.6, 23.7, 22.5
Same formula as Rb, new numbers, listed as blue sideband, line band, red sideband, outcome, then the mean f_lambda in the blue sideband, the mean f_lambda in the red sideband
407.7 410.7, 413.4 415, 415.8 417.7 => 0.00 nm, 21.8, 23.8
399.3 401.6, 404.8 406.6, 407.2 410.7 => -0.03 nm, 23.1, 22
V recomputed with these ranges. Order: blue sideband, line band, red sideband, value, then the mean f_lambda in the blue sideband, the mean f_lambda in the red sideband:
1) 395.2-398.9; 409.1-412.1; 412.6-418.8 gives -0.03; 15.8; 23.5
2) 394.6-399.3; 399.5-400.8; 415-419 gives -0.32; 16.9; 23.7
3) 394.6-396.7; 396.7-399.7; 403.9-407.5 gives 0.00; 16.3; 22.8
